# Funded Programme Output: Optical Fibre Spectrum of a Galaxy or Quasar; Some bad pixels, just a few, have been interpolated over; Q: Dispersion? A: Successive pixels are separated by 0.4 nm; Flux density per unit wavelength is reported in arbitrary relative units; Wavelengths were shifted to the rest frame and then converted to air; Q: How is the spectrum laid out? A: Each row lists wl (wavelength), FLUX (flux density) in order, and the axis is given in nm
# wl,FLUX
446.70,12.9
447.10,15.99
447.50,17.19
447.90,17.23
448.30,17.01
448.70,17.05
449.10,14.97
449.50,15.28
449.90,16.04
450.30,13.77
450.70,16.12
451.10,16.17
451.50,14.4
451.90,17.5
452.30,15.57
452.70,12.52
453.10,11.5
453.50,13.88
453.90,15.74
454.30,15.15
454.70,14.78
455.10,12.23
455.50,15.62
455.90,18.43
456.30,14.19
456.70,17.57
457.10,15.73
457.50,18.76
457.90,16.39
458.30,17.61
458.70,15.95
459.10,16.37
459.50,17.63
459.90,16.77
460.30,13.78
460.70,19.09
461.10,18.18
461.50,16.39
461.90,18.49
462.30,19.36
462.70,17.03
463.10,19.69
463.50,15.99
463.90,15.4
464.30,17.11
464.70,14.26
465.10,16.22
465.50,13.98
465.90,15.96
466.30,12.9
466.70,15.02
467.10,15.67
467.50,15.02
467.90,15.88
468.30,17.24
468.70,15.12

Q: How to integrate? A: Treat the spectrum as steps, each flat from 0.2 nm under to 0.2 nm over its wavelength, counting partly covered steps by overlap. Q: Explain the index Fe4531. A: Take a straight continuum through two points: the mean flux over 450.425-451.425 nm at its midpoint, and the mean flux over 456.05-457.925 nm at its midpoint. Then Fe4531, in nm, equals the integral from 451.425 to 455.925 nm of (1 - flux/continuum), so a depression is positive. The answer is 0.41 nm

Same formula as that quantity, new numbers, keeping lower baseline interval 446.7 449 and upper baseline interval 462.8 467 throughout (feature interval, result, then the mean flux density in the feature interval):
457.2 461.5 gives -0.28 nm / 17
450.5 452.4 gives 0.04 nm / 16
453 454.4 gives 0.17 nm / 14.2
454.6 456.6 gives 0.11 nm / 15.2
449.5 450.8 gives 0.09 nm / 15.2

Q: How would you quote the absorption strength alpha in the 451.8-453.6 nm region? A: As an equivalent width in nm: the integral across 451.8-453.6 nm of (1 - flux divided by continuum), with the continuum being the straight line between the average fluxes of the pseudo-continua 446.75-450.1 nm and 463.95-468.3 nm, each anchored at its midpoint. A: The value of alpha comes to 0.22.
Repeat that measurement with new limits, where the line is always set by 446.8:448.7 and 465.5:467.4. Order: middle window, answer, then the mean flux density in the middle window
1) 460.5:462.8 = -0.430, 18.1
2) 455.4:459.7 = -0.299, 16.8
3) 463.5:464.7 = -0.067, 15.9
